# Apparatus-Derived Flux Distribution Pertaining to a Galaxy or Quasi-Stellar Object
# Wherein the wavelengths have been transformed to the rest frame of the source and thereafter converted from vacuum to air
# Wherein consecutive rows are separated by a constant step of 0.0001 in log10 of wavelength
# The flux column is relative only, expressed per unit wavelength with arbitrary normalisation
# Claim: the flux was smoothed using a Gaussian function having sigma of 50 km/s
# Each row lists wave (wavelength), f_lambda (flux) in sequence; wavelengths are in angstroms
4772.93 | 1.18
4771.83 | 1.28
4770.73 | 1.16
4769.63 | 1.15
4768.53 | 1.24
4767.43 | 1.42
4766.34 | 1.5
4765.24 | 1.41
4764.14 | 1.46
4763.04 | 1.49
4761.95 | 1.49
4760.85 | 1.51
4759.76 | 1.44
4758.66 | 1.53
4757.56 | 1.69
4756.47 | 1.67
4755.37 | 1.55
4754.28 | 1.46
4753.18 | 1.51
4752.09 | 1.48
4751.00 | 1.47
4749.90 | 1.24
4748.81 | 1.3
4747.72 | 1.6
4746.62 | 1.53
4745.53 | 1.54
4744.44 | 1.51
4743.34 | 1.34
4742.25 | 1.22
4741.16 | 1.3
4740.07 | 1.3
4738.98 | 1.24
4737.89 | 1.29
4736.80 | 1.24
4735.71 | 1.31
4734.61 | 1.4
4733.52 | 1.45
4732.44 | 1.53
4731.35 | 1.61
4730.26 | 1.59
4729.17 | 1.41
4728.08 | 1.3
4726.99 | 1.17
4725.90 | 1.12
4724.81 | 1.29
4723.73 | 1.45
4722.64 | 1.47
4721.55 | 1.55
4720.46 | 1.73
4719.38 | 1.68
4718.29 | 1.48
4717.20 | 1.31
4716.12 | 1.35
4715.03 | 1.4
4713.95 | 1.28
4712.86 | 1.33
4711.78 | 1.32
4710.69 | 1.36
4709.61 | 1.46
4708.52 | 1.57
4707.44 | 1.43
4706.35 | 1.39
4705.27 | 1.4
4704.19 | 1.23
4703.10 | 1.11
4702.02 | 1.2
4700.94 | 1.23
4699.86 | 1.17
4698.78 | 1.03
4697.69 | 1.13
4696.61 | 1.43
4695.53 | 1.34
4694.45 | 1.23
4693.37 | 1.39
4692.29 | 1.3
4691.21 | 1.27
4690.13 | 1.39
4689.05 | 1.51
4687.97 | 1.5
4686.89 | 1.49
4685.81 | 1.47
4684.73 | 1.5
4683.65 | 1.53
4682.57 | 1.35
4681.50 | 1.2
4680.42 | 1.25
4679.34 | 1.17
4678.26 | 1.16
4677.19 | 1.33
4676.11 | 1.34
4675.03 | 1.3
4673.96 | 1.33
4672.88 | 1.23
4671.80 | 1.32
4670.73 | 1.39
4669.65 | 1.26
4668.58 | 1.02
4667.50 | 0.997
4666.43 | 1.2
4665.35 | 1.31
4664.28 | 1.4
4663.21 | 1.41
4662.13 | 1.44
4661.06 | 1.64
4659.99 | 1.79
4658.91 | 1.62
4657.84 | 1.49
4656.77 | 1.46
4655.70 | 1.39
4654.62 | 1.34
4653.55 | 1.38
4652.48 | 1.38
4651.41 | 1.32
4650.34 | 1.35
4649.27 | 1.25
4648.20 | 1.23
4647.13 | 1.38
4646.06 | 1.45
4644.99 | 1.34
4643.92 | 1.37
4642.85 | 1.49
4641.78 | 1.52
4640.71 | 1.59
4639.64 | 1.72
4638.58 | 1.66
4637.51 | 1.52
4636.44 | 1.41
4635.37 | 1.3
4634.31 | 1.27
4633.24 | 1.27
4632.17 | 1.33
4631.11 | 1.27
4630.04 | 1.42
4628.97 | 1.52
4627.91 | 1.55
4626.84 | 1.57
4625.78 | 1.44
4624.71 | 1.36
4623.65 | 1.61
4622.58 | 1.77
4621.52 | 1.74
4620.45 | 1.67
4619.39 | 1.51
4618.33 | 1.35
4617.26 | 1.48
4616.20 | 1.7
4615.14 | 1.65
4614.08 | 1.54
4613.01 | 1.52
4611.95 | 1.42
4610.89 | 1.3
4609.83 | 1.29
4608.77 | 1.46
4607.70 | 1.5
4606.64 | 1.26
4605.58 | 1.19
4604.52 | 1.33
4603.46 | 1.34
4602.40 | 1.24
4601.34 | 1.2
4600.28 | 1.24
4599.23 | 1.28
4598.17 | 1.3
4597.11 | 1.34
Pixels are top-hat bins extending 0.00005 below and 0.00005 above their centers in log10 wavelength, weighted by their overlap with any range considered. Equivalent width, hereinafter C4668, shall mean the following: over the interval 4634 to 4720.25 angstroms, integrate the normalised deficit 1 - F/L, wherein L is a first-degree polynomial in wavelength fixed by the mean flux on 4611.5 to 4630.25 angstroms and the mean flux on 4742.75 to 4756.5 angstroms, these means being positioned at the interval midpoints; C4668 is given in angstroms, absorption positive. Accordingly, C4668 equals 8.3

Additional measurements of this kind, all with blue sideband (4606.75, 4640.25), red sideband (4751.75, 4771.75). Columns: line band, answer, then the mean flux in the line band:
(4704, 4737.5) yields 1.18 angstroms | 1.41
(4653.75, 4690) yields 2.57 angstroms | 1.37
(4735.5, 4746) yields 0.91 angstroms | 1.33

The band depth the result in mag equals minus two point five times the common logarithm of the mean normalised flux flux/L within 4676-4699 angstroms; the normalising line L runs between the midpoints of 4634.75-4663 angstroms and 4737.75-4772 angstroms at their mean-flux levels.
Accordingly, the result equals 0.08 mag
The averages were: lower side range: 1.45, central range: 1.34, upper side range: 1.42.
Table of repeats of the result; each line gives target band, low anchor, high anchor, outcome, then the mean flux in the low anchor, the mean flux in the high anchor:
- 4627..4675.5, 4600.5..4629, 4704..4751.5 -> 0.04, 1.46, 1.4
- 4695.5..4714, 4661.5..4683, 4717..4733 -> 0.07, 1.27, 1.45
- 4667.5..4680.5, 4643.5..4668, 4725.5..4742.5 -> 0.11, 1.39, 1.35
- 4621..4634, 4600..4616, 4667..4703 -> -0.10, 1.37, 1.29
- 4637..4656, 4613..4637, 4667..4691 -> 0.00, 1.49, 1.32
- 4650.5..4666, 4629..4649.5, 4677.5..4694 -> -0.04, 1.41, 1.36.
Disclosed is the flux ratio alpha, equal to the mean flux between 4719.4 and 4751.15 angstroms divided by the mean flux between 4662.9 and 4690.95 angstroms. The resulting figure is 1.1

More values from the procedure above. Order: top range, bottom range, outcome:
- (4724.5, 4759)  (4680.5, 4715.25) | 1.05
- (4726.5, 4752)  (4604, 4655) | 0.96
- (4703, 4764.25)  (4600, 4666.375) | 0.99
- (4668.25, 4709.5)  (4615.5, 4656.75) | 0.91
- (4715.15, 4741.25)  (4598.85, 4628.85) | 0.97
